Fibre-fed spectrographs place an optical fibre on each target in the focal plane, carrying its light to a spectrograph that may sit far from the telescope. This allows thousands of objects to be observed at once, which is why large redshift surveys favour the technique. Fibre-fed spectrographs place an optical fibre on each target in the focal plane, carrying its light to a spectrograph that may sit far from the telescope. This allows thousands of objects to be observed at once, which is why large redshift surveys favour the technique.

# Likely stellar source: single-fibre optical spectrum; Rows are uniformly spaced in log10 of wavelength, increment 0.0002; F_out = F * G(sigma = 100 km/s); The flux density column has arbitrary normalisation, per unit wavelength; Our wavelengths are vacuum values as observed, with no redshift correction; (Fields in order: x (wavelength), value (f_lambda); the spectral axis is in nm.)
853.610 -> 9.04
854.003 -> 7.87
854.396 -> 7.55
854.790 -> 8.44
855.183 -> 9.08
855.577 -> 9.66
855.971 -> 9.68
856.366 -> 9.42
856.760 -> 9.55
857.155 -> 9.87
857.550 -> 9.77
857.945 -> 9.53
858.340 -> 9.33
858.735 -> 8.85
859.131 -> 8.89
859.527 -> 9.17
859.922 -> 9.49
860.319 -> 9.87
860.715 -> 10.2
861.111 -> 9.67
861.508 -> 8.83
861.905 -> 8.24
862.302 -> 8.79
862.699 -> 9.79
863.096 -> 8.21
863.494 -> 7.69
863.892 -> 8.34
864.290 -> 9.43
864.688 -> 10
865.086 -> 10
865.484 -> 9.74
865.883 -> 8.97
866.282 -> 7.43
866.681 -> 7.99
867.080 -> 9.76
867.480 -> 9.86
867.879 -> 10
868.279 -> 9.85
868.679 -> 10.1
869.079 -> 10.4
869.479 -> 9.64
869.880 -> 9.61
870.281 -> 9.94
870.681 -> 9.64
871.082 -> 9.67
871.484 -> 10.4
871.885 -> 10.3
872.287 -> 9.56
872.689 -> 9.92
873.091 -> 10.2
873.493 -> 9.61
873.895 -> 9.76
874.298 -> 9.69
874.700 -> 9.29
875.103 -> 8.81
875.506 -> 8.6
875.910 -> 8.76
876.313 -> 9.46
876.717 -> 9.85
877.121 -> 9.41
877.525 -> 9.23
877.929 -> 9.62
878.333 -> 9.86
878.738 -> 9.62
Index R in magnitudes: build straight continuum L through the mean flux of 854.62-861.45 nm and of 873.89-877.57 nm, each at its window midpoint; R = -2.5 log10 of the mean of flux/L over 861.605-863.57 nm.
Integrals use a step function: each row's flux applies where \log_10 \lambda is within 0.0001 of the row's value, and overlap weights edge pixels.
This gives 0.094 mag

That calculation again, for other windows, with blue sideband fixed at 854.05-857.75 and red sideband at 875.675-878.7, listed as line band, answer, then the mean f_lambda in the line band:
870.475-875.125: -0.04 mag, 9.77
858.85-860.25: 0.00 mag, 9.22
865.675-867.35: 0.09 mag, 8.59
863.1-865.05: 0.05 mag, 8.89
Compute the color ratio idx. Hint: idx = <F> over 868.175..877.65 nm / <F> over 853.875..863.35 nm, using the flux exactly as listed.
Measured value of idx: 1.1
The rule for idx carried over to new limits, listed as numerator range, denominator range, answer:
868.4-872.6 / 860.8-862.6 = 1.10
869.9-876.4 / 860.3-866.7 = 1.07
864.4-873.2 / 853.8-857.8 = 1.06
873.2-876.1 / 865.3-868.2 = 1.01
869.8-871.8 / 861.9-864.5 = 1.14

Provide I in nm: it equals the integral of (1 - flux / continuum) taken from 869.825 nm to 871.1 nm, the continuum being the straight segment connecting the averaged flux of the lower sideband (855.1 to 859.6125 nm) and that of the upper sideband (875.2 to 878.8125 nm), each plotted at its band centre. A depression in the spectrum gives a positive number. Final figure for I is -0.05 nm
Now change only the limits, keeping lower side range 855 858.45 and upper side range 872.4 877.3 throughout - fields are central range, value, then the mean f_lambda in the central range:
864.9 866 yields -0.01 nm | 9.61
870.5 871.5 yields -0.04 nm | 9.81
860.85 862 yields 0.06 nm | 9.04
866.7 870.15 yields -0.12 nm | 9.8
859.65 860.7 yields -0.02 nm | 9.74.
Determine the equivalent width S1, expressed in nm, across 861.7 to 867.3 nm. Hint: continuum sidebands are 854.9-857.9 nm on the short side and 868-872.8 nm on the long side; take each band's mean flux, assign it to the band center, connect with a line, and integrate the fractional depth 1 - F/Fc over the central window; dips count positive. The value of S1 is 0.50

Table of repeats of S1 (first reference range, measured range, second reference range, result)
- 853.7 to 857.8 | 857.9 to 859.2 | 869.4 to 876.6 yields 0.006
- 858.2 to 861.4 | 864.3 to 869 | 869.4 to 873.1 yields 0.117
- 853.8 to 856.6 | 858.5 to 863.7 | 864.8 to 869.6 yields 0.054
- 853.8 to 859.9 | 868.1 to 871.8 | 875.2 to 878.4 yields -0.273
